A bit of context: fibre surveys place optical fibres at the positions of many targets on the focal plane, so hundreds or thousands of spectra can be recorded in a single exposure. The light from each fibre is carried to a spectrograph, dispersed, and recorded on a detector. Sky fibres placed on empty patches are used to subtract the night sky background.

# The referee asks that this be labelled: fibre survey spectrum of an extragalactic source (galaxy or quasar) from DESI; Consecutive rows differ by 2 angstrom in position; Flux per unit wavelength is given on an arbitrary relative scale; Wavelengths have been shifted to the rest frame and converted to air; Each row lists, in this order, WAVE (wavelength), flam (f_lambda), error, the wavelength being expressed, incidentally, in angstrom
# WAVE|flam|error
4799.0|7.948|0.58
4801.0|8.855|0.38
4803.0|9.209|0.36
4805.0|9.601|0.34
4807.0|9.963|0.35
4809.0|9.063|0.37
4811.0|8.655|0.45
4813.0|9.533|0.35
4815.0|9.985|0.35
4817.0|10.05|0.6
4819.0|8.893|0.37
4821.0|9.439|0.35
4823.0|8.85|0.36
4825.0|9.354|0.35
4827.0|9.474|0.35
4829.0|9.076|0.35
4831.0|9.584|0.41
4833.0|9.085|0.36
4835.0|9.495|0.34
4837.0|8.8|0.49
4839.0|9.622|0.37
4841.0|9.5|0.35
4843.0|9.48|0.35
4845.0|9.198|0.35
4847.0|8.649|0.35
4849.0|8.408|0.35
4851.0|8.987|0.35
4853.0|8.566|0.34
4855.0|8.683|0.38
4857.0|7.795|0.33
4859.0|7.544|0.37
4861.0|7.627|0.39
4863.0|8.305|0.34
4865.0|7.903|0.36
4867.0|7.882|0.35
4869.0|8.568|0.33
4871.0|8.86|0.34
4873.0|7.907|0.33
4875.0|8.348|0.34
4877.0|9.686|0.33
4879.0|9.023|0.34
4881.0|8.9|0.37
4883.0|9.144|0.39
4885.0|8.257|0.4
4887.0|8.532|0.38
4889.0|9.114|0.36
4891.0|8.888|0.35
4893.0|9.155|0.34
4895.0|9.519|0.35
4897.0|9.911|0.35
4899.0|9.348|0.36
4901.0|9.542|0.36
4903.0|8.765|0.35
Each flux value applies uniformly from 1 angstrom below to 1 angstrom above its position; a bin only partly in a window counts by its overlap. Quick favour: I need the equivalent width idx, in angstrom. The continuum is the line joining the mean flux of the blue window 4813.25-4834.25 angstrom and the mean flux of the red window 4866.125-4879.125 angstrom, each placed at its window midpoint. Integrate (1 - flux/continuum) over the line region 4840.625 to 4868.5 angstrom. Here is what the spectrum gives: 1.4 angstrom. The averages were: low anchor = 9.39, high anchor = 8.59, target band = 8.44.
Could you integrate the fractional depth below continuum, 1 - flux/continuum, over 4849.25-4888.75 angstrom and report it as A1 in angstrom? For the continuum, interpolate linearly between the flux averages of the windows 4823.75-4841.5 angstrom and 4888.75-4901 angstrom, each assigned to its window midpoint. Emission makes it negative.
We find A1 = 3.7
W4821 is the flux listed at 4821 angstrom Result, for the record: 9.439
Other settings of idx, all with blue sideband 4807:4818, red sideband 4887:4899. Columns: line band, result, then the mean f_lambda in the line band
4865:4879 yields 1.2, 8.53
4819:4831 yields 0.3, 9.24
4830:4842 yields 0.1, 9.35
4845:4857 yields 1.0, 8.63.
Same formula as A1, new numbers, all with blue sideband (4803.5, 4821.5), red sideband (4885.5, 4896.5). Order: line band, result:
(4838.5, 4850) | 0.2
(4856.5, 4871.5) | 1.9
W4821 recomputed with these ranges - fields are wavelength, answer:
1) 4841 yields 9.5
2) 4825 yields 9.354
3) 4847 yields 8.649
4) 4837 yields 8.8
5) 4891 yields 8.888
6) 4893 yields 9.155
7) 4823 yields 8.85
